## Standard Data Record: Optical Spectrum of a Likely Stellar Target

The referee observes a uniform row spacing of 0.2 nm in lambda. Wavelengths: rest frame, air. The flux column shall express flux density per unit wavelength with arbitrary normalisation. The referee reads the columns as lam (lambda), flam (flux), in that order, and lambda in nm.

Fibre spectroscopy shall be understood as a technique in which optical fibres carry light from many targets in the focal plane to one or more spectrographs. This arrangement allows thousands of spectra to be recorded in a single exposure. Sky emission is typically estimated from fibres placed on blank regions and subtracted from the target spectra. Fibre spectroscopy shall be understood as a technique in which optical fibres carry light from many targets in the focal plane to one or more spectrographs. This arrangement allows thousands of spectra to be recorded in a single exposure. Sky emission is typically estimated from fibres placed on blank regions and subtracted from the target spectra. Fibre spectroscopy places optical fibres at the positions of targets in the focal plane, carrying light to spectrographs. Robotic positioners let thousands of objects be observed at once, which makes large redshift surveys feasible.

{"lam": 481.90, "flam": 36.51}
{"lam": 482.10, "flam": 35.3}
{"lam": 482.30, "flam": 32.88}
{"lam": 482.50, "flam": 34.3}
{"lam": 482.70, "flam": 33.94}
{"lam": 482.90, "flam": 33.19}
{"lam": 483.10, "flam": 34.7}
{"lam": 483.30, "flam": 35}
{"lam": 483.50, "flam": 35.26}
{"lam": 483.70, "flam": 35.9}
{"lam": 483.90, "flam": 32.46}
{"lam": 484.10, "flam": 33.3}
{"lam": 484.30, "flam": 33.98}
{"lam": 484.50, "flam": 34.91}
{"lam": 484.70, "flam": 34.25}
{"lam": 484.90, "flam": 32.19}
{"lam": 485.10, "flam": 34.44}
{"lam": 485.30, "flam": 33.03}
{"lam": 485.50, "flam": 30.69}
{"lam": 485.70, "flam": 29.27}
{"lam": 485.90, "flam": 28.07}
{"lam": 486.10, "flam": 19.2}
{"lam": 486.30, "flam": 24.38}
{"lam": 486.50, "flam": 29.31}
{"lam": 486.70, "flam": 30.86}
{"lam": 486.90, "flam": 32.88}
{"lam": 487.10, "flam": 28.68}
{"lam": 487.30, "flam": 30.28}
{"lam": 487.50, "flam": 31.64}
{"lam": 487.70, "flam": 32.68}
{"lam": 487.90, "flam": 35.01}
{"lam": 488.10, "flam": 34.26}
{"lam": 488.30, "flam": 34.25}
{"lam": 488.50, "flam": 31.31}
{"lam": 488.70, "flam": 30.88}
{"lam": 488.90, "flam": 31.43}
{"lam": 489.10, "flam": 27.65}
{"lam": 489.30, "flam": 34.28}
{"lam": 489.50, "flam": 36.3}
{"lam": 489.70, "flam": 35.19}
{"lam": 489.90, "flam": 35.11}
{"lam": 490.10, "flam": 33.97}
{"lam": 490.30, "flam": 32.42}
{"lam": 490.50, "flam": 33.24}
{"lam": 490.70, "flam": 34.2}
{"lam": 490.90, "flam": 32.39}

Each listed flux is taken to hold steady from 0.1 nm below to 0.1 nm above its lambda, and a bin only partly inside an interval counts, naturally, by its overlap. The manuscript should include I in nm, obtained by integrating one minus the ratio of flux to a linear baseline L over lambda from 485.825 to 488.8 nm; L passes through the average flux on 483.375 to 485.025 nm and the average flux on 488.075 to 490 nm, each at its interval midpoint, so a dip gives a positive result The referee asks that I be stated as 0.28 nm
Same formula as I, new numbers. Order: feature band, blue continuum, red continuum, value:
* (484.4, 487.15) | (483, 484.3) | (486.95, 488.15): 0.245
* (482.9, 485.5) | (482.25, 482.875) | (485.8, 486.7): -0.326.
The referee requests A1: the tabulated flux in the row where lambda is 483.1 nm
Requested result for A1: 34.7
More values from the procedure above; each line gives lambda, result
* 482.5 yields 34.3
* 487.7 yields 32.68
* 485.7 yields 29.27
